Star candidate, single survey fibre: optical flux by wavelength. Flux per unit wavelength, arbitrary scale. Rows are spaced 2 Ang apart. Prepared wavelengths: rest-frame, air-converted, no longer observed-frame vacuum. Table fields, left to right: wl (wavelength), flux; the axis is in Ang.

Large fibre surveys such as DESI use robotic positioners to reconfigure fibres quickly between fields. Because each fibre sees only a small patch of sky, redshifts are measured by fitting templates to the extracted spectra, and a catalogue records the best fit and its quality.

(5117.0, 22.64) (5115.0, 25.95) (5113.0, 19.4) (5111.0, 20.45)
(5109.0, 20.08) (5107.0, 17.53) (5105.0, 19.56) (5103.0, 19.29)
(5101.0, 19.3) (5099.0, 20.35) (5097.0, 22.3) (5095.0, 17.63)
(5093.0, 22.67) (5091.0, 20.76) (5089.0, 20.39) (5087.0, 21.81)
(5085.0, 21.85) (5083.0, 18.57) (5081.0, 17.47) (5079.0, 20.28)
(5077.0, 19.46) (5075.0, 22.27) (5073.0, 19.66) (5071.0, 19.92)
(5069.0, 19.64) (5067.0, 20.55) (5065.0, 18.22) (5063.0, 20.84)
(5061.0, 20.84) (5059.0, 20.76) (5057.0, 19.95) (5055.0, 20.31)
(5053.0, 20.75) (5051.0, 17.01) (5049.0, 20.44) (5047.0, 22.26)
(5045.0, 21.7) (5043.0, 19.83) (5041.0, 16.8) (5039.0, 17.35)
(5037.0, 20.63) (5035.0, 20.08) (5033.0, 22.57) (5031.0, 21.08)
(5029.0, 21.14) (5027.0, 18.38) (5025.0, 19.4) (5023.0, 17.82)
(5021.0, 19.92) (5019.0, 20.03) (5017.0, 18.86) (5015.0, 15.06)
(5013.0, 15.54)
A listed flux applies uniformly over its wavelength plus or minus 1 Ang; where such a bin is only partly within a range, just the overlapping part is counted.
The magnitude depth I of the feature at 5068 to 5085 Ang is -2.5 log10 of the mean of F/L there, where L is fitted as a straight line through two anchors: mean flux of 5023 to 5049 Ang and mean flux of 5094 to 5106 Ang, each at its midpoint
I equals 0.00 mag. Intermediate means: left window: 20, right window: 19.7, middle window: 19.8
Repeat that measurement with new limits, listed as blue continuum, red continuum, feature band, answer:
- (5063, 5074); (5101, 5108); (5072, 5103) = -0.056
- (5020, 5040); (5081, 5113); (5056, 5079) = -0.013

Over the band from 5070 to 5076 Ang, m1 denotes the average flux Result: 20.6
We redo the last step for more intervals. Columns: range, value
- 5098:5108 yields 19.2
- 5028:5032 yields 21.1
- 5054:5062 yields 20.5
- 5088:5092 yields 20.6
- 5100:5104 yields 19.3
